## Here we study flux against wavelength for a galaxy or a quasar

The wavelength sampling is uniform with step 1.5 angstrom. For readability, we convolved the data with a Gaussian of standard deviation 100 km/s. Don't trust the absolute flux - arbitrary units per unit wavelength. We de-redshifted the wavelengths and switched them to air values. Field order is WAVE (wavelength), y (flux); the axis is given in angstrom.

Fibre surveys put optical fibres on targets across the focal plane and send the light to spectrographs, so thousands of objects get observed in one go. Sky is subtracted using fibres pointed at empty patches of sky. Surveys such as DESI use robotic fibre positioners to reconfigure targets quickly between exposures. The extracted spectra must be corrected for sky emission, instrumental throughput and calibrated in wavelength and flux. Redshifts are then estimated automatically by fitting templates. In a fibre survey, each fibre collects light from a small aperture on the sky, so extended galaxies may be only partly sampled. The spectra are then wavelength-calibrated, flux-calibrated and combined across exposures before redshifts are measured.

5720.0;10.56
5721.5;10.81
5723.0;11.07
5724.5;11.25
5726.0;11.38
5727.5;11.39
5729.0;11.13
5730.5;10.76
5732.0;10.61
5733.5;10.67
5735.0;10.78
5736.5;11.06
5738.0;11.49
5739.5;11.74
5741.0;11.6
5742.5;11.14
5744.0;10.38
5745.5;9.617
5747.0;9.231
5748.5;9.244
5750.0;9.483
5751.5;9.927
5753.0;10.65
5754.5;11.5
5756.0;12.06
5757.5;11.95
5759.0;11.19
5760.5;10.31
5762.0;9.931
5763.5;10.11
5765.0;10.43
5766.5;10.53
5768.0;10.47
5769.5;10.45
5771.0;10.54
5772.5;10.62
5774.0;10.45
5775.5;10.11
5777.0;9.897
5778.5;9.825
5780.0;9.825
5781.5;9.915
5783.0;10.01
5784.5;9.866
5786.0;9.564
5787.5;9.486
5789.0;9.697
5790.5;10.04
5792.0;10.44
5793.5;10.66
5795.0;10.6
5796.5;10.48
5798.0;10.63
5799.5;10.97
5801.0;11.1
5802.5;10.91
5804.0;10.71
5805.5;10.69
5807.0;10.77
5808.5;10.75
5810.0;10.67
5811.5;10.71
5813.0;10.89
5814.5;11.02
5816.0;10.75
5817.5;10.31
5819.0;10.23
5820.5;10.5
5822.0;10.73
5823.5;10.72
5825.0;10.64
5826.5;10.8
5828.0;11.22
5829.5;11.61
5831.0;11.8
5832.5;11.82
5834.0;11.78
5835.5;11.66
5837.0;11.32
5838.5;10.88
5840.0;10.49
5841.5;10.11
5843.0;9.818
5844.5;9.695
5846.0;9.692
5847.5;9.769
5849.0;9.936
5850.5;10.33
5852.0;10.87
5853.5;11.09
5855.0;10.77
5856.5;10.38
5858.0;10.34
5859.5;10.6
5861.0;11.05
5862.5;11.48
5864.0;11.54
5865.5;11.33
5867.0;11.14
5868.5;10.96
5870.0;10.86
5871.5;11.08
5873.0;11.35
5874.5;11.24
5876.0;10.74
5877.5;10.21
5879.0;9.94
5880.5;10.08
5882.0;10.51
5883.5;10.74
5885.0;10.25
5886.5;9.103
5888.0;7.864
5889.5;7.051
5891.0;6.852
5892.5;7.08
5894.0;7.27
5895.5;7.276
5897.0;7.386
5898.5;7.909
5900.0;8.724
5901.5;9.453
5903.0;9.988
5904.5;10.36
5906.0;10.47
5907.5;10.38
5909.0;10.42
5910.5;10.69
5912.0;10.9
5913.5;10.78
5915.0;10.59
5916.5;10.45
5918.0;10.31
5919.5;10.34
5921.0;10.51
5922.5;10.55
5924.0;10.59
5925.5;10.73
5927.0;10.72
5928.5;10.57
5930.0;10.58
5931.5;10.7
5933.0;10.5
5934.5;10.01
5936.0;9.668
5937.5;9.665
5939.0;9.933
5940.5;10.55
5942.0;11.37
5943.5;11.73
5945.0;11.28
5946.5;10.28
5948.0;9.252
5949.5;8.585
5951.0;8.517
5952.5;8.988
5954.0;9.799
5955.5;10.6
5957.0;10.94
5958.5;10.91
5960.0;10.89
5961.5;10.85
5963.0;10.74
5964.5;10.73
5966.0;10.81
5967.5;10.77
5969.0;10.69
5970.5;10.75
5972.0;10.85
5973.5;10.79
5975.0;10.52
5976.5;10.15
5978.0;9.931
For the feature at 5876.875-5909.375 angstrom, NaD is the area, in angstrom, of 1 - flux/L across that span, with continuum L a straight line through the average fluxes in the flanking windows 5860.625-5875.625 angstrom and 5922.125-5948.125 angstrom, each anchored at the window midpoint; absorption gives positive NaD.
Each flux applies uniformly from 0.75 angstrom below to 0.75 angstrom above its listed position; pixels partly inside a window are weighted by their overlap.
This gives 5.6 angstrom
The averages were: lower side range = 11.2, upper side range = 10.5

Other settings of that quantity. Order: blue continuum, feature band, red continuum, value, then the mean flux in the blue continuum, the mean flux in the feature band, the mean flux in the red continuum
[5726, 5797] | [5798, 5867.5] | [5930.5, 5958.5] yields -2.9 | 10.5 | 10.8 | 10.2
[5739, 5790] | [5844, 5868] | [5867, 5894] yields -1.9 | 10.3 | 10.6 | 9.73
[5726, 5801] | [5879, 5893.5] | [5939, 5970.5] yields 2.2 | 10.5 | 8.87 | 10.4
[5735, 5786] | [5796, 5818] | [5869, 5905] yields -1.6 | 10.5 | 10.8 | 9.31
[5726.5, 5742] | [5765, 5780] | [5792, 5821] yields 0.8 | 11.1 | 10.3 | 10.7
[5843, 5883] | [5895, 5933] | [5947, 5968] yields 1.1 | 10.6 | 10.1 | 10.2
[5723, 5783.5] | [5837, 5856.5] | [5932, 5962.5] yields 0.2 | 10.6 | 10.3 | 10.2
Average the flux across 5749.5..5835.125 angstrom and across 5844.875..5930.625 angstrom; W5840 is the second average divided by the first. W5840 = 1.0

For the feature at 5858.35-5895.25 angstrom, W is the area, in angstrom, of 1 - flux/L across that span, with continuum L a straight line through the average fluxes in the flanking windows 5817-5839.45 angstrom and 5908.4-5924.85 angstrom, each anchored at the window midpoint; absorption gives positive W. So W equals 2.8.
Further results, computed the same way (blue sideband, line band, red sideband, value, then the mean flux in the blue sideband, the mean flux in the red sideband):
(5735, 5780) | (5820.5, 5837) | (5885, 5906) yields -3.24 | 10.5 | 8.33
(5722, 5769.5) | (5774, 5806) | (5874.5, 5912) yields 0.11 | 10.7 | 9.27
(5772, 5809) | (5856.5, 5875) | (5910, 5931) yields -1.01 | 10.3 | 10.6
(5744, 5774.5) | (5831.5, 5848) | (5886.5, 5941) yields -1.06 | 10.4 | 9.65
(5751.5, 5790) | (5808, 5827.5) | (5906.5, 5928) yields -0.46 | 10.4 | 10.6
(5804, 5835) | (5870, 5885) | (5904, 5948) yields 0.08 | 10.9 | 10.5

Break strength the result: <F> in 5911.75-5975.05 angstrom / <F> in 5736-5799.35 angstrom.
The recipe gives 1.00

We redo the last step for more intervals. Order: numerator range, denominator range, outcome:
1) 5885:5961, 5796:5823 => 0.92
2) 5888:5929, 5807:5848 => 0.89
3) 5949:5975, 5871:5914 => 1.09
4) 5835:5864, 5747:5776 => 1.01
